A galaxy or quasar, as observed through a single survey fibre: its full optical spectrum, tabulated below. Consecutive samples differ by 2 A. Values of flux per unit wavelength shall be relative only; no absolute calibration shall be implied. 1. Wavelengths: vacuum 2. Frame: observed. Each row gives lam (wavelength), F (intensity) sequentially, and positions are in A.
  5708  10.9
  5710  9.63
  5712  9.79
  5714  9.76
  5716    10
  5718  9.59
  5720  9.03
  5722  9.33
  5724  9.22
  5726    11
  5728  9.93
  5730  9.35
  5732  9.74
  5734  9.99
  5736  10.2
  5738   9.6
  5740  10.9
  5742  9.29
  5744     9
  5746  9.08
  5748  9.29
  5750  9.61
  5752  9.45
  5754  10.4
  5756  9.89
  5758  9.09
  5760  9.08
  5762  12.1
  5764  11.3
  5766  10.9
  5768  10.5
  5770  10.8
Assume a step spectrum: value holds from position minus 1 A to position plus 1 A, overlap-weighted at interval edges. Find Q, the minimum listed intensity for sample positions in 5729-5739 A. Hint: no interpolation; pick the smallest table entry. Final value 9.35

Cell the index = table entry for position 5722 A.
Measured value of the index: 9.33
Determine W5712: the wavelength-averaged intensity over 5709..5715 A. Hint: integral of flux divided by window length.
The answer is 9.73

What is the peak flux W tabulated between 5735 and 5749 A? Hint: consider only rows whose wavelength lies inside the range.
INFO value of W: 10.9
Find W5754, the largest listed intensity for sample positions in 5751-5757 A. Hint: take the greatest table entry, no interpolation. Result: 10.4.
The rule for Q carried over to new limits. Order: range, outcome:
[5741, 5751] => 9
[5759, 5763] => 9.08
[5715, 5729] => 9.03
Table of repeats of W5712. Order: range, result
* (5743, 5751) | 9.24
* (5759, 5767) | 10.8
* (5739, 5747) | 9.57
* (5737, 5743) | 9.93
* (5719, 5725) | 9.19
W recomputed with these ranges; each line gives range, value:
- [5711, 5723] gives 10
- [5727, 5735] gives 9.99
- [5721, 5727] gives 11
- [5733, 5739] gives 10.2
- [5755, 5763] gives 12.1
